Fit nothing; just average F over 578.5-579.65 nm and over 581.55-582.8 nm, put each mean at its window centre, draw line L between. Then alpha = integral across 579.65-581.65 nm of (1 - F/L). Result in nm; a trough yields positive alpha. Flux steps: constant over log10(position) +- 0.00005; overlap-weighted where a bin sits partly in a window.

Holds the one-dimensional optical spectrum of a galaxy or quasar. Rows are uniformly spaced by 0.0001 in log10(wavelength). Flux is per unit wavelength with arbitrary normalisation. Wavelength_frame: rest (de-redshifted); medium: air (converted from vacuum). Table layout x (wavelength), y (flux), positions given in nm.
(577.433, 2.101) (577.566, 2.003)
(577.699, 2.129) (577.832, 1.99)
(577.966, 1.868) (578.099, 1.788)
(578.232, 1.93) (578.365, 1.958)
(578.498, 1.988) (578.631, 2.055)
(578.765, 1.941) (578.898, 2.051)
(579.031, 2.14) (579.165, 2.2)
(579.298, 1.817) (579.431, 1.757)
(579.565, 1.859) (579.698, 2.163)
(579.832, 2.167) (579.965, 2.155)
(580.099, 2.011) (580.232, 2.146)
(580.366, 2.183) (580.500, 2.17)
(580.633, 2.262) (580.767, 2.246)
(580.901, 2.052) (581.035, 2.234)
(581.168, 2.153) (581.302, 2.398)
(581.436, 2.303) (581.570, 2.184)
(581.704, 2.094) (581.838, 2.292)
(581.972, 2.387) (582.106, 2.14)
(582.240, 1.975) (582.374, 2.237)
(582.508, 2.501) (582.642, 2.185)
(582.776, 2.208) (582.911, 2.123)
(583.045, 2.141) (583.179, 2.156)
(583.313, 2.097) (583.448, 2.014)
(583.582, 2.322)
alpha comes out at -0.080 nm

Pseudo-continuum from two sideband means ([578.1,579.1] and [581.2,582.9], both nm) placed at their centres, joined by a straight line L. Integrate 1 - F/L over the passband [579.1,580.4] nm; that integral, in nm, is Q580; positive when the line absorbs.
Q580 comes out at 0.02 nm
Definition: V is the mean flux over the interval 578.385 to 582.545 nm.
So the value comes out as 2.13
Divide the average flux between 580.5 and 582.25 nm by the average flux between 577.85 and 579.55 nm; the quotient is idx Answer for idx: 1.1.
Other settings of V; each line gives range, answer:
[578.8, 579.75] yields 1.99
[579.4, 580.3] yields 2.05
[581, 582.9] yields 2.23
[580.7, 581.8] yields 2.21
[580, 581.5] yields 2.19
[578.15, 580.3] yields 2.02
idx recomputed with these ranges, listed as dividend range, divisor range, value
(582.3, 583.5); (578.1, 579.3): 1.09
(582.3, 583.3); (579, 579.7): 1.13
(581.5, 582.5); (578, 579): 1.12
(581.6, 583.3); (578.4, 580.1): 1.09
